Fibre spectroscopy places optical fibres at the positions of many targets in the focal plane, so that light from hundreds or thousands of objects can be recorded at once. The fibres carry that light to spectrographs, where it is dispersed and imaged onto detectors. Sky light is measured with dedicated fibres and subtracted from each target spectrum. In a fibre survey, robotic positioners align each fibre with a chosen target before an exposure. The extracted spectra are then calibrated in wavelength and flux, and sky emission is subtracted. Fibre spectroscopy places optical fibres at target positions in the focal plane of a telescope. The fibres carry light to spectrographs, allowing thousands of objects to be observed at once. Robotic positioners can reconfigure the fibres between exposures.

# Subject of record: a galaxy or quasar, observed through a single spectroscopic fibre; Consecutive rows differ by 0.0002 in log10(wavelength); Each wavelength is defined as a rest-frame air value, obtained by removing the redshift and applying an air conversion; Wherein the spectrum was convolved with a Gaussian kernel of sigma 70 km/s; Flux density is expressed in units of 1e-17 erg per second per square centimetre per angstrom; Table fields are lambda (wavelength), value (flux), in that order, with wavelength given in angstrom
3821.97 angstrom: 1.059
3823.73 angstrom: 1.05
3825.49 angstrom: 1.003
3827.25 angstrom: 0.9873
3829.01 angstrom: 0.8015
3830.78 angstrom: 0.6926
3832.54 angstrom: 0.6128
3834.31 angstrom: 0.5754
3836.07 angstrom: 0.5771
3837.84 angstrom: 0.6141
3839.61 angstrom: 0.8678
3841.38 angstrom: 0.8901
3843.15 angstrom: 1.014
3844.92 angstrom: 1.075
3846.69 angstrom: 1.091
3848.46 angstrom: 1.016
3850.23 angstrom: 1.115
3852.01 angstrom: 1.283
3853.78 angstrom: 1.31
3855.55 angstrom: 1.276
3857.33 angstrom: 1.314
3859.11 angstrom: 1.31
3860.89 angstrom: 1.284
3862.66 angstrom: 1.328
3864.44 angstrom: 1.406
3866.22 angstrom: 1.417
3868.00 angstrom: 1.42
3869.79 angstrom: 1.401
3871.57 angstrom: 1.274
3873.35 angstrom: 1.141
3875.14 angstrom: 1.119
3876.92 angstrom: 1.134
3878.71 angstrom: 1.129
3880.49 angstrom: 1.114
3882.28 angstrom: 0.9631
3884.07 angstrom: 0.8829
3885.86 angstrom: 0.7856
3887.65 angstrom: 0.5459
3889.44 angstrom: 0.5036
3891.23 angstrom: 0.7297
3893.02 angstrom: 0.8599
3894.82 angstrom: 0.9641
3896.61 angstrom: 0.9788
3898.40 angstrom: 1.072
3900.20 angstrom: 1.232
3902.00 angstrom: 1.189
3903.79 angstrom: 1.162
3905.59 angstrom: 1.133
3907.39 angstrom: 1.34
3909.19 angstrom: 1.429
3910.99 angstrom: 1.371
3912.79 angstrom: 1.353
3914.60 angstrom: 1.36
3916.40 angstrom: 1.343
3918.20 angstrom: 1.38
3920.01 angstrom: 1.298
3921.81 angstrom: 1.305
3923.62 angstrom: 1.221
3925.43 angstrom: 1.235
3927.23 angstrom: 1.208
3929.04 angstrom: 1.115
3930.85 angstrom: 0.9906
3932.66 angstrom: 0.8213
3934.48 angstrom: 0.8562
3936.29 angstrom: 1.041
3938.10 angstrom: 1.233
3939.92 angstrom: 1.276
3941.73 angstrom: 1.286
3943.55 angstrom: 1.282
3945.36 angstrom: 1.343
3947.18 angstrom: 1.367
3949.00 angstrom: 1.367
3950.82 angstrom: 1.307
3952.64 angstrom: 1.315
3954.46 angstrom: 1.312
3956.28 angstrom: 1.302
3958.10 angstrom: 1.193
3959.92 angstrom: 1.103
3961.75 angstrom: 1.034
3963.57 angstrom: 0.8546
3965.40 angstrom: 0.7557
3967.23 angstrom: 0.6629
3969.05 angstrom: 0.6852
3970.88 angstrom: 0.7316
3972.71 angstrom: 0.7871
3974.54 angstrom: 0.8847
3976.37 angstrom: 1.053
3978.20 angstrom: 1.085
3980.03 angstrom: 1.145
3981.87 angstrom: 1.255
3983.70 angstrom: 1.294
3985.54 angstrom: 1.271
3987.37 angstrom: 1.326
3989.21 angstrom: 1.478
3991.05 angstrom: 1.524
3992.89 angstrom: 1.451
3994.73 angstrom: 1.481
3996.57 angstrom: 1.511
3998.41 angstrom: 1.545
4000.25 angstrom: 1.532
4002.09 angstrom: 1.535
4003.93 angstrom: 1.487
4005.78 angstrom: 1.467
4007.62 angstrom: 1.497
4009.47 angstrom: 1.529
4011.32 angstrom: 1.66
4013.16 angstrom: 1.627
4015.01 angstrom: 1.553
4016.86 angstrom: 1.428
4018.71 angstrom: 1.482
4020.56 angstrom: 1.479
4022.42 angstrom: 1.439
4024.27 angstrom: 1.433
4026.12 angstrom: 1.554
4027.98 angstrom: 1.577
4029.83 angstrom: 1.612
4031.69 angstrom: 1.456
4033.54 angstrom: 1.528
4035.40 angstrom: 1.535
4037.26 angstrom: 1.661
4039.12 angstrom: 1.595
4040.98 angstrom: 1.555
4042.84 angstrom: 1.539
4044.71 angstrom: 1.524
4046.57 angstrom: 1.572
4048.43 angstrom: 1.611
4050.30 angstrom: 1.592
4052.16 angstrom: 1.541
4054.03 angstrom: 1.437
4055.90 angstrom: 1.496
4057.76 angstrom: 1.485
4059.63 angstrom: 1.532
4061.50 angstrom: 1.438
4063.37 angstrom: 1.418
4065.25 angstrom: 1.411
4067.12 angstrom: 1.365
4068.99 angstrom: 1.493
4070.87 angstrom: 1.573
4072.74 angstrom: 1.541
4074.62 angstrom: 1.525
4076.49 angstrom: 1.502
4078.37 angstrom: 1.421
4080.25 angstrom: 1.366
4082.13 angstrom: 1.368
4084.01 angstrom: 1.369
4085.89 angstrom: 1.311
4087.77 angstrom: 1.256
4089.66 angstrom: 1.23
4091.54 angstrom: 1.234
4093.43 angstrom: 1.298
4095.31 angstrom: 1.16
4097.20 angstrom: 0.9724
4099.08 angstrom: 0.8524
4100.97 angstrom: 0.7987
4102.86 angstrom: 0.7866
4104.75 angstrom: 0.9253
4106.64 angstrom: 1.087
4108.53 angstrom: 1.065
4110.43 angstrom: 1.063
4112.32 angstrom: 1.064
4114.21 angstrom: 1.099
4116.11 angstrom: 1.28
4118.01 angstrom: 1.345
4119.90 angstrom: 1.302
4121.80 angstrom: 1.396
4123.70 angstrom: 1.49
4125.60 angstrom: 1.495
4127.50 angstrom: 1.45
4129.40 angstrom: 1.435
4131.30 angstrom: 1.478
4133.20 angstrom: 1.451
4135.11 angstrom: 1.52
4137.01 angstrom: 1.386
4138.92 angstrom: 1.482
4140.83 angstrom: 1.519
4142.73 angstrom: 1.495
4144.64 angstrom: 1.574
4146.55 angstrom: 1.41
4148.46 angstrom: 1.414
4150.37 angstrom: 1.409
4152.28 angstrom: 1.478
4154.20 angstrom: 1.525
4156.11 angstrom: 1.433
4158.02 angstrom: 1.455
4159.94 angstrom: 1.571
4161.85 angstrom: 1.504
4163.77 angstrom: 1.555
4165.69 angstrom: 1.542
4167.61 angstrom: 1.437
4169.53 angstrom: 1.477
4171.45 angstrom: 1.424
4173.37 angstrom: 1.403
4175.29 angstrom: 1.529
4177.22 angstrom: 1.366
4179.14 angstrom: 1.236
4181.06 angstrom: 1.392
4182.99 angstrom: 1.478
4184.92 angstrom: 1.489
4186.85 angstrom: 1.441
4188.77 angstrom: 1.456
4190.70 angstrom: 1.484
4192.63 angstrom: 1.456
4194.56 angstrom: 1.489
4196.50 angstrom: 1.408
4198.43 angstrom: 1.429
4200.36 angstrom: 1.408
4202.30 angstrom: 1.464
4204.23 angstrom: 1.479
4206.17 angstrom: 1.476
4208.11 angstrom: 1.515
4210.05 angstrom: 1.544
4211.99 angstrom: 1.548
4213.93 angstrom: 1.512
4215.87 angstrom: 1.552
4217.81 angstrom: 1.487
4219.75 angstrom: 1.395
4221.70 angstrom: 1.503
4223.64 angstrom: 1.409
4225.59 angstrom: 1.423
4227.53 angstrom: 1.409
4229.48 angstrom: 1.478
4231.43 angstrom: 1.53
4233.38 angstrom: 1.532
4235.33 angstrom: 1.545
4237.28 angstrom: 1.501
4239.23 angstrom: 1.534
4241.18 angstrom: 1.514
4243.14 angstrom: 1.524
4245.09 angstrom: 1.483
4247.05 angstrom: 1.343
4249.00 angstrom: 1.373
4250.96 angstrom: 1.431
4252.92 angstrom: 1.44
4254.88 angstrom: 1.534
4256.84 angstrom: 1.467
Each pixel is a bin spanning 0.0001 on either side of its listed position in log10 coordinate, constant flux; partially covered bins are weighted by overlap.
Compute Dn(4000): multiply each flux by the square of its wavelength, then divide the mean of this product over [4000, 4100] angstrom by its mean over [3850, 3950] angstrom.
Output 1.34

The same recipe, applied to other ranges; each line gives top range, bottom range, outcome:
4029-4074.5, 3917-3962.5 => 1.33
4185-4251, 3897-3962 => 1.38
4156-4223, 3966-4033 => 1.19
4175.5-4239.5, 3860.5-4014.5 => 1.40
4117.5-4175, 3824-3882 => 1.57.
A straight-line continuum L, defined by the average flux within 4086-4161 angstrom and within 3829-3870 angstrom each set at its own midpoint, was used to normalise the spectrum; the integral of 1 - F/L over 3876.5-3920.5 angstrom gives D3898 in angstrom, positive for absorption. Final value 1.0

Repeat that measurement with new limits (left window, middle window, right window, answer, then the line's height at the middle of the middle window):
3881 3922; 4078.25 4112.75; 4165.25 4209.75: 5.2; 1.33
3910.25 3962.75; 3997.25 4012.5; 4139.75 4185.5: -2.8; 1.3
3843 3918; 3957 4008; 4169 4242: 2.2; 1.25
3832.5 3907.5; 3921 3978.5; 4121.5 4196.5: 3.7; 1.17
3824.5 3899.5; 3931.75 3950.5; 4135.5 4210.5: -0.9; 1.13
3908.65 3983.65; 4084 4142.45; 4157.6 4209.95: 5.2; 1.37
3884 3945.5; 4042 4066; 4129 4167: -3.1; 1.34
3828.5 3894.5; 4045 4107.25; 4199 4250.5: -2.2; 1.29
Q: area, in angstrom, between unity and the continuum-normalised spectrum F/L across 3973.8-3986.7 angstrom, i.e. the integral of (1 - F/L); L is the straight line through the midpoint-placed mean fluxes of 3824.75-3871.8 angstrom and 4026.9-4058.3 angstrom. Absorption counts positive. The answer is 2.3 angstrom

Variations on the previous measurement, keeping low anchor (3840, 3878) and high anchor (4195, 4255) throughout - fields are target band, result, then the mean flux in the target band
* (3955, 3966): 1.96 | 1.06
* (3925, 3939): 2.32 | 1.06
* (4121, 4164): -1.77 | 1.47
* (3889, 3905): 3.35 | 0.983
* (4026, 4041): -2.53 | 1.56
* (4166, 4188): 0.18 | 1.43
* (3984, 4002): -2.00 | 1.46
